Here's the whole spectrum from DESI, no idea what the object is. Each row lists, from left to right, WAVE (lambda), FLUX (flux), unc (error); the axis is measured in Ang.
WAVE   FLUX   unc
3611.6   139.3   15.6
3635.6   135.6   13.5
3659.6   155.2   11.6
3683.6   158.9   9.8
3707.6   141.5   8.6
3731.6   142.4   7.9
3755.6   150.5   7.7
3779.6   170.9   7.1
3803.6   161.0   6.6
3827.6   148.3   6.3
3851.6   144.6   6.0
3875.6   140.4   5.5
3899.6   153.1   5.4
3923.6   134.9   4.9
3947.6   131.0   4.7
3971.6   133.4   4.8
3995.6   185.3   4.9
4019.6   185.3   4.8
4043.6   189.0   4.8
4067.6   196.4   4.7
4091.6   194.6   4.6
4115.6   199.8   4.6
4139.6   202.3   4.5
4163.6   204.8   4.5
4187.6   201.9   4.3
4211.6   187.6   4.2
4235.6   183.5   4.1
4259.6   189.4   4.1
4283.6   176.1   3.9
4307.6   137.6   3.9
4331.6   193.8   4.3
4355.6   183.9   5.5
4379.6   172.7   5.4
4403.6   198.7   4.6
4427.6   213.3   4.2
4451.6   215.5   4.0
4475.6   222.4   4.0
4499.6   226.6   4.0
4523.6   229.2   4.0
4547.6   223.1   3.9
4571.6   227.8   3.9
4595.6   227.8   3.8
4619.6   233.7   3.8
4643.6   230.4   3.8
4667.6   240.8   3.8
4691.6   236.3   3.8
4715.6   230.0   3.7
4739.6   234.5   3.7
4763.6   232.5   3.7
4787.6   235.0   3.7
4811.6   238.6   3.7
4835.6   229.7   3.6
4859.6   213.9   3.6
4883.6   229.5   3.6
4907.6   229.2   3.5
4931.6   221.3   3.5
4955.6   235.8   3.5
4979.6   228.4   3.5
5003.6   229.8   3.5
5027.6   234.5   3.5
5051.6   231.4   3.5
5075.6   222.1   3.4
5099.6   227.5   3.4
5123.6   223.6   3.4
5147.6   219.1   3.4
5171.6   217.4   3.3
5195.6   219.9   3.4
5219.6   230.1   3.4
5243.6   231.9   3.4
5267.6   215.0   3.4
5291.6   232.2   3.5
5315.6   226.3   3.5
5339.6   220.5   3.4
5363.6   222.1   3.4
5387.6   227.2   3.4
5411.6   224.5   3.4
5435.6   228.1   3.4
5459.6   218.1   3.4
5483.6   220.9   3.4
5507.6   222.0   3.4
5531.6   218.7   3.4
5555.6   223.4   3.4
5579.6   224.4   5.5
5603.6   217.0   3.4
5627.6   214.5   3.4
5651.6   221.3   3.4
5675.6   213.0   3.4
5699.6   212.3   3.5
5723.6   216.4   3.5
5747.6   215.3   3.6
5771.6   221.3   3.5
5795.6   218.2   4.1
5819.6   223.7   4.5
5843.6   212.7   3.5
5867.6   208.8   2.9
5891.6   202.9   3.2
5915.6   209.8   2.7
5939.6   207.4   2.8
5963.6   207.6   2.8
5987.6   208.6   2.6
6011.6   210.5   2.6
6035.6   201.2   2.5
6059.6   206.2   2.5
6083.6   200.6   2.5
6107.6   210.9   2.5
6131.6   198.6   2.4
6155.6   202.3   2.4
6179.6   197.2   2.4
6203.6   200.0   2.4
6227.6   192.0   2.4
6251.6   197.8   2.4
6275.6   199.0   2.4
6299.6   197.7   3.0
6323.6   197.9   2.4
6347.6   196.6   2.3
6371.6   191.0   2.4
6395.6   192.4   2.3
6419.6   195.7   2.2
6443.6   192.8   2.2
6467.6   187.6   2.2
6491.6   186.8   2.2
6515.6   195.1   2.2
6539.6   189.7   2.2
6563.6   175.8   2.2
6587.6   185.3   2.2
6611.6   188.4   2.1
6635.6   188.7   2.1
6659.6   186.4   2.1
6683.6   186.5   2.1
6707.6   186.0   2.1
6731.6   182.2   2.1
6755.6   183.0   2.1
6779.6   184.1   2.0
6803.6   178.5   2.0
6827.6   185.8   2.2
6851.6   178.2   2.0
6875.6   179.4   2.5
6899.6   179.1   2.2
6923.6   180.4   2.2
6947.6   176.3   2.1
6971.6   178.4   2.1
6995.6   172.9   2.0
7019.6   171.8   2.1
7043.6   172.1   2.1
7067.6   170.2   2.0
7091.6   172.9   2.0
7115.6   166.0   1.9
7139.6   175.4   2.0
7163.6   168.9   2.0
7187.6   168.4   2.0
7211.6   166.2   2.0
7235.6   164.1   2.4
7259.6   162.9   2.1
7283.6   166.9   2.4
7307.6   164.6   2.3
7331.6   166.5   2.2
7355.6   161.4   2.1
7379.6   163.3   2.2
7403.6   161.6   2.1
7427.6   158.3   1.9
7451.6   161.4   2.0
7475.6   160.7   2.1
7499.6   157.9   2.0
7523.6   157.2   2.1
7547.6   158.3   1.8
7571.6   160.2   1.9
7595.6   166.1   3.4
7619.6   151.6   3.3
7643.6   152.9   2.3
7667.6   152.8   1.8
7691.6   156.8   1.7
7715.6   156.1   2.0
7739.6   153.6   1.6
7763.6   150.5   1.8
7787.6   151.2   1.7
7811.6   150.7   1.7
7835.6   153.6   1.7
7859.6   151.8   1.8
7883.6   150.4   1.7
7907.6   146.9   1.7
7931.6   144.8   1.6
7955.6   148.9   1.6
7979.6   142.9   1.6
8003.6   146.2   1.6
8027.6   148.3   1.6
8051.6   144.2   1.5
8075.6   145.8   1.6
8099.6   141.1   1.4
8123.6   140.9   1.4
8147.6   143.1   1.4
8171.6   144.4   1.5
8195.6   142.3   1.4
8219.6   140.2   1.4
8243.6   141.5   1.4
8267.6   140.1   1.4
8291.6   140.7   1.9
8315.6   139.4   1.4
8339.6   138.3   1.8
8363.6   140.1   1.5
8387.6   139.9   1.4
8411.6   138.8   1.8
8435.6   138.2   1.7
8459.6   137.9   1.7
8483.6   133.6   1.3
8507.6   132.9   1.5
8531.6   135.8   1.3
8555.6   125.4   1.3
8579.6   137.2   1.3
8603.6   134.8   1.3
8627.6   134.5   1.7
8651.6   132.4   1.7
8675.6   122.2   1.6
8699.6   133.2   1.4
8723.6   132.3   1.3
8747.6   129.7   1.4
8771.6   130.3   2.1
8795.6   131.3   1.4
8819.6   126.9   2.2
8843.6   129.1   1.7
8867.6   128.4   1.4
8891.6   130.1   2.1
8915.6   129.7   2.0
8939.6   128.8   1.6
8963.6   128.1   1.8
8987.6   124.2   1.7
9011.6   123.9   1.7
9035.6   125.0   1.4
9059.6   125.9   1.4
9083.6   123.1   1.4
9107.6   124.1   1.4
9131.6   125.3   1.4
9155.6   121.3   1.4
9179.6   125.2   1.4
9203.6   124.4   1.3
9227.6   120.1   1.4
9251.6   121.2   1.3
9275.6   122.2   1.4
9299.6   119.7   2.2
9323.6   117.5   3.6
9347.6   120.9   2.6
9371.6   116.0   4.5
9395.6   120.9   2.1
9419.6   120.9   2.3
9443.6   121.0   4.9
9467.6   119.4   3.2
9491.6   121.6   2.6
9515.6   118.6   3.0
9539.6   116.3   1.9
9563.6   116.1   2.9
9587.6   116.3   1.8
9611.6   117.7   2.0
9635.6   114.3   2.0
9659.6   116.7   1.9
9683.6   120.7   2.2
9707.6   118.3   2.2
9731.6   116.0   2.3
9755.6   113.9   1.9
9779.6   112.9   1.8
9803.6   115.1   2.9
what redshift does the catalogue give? 0.000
